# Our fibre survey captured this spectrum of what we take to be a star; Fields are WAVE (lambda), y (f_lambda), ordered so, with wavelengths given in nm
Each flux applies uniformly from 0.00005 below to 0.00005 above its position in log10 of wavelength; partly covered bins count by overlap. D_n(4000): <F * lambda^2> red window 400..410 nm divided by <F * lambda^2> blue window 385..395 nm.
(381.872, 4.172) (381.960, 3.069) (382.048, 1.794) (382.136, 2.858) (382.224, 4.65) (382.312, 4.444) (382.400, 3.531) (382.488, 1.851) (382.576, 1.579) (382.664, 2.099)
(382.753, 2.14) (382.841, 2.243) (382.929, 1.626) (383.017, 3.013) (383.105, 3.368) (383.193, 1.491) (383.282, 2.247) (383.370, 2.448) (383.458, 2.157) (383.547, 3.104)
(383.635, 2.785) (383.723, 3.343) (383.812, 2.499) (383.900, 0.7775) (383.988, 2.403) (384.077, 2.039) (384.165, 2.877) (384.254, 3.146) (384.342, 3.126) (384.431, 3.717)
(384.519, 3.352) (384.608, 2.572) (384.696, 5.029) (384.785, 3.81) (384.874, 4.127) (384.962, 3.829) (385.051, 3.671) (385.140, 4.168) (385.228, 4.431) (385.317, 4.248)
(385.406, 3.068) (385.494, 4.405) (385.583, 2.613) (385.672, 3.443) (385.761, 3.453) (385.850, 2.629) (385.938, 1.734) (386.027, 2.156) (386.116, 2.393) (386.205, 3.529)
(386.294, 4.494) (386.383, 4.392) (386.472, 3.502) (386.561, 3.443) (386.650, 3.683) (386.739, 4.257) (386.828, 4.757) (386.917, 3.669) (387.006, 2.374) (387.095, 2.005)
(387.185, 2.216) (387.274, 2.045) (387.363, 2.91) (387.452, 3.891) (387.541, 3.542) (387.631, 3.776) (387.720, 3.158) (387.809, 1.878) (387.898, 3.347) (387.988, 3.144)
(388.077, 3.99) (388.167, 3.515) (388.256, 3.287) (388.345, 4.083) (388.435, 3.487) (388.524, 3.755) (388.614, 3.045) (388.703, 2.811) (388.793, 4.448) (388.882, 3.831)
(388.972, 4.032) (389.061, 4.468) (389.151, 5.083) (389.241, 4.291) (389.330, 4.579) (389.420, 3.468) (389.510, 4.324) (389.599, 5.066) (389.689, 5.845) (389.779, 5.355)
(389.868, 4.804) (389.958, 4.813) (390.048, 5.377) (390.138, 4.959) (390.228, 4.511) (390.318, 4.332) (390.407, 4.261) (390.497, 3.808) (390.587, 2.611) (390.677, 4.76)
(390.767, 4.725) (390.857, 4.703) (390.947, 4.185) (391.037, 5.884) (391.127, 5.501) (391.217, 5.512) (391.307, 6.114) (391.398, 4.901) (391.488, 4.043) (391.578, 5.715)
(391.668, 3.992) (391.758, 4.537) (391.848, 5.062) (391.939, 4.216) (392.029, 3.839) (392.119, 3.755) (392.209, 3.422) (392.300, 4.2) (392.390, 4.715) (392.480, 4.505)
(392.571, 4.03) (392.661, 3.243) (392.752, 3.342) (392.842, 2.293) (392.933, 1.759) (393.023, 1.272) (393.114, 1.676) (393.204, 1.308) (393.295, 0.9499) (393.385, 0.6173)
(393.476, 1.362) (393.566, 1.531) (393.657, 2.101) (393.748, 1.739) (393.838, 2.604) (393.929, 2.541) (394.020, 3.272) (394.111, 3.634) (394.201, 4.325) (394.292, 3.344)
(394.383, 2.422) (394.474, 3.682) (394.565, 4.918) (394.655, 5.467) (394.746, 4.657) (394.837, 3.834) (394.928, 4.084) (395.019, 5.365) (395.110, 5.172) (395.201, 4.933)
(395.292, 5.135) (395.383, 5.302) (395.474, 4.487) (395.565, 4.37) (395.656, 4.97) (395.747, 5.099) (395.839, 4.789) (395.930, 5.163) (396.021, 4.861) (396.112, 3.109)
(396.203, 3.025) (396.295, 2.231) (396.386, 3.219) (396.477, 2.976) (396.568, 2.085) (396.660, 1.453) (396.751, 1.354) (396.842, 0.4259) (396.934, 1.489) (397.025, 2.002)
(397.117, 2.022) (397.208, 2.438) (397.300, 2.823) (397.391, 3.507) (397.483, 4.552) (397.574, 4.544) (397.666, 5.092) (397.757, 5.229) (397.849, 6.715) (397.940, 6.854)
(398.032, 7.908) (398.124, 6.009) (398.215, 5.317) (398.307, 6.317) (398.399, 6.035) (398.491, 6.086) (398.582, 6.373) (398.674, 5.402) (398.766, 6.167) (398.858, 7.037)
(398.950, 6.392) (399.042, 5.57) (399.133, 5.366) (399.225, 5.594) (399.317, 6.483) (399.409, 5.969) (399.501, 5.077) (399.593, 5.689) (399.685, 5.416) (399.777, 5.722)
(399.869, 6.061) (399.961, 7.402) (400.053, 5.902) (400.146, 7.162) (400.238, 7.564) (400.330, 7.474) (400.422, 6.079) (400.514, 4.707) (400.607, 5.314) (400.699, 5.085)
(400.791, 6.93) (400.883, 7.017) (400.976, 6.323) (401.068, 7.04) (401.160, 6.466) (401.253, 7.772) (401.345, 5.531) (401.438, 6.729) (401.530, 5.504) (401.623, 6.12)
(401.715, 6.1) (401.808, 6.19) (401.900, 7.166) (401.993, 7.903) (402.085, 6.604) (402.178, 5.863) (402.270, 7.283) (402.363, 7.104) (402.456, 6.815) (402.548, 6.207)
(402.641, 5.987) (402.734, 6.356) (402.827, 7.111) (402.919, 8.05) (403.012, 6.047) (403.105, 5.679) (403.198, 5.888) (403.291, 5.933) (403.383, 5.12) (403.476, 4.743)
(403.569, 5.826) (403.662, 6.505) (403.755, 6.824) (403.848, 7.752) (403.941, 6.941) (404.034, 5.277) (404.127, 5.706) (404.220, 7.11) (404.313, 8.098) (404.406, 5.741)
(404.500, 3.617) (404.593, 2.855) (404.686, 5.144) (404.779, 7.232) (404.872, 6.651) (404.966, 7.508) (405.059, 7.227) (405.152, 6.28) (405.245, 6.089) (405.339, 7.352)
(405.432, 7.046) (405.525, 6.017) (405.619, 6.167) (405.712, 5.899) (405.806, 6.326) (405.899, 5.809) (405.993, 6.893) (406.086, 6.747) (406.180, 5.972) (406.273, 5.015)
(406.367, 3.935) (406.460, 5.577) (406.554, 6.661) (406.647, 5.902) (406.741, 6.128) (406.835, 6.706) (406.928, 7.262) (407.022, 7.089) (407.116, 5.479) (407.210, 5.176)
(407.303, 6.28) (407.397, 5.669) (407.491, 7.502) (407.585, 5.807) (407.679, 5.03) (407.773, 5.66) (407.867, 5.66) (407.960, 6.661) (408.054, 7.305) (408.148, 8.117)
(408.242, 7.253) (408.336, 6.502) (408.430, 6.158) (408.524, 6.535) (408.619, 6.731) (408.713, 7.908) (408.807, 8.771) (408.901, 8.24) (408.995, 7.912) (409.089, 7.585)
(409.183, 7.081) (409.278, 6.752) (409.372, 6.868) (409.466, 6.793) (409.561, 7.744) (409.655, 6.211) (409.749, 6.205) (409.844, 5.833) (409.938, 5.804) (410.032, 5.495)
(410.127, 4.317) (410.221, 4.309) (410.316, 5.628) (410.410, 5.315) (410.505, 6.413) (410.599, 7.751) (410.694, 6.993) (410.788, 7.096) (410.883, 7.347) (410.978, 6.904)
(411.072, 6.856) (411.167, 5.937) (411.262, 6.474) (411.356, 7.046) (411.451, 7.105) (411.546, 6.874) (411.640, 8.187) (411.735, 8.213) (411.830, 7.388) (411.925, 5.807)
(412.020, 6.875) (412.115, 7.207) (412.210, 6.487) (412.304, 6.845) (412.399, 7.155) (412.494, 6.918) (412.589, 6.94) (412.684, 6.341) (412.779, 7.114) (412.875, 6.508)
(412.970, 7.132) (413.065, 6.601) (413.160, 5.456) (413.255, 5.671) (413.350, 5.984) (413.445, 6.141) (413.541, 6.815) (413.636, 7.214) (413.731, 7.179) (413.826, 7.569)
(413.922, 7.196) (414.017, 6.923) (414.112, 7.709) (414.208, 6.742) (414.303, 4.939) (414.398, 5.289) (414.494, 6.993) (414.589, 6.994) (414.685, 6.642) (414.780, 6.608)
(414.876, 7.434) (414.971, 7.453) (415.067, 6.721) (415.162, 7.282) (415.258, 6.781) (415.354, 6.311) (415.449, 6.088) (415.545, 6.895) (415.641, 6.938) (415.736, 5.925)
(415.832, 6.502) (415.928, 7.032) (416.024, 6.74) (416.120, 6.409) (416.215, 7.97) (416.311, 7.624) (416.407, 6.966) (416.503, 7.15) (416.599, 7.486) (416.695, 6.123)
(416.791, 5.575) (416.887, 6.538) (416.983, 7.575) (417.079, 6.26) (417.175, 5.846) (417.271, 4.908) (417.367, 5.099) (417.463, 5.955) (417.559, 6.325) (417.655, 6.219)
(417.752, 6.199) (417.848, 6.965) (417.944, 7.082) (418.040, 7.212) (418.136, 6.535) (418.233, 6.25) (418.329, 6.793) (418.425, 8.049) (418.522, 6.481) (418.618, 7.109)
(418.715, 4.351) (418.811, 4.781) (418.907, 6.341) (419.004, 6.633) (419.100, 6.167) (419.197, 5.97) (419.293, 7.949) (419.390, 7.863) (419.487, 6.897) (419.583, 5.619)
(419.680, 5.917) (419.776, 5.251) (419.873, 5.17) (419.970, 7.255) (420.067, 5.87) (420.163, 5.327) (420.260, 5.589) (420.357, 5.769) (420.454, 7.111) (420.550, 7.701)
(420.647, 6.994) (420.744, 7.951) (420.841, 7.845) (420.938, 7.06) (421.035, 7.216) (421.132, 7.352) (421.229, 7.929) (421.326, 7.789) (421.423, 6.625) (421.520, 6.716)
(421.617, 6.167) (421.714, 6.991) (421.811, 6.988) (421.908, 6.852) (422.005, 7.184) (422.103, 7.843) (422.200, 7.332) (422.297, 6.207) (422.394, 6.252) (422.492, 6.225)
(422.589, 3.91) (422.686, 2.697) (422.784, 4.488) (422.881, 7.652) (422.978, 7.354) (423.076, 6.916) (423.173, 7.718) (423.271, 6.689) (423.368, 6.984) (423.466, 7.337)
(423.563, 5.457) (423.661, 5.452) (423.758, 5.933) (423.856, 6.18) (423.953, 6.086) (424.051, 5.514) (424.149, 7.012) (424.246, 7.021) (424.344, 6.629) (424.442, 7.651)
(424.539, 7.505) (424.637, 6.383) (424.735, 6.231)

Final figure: 1.9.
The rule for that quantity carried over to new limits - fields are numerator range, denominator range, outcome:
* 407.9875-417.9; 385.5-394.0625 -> 2.07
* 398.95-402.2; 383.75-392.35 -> 1.74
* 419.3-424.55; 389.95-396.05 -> 1.92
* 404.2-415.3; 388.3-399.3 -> 1.72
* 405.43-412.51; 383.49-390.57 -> 2.03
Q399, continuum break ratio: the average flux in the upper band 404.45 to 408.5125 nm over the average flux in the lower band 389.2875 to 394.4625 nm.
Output 1.63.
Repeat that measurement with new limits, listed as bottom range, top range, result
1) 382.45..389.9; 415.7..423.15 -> 1.97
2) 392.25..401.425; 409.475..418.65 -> 1.48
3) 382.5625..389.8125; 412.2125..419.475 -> 1.99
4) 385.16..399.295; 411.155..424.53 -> 1.68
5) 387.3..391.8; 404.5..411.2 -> 1.51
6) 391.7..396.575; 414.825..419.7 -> 1.86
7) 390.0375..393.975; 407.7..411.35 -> 1.83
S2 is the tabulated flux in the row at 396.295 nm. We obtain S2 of 2.231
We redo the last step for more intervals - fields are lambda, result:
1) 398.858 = 7.037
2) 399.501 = 5.077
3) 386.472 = 3.502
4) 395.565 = 4.37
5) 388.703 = 2.811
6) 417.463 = 5.955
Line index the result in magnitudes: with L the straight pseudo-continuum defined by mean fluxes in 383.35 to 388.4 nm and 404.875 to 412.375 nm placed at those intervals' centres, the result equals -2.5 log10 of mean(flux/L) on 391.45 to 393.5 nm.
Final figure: 0.28 mag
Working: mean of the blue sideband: 3.24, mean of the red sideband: 6.56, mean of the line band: 3.23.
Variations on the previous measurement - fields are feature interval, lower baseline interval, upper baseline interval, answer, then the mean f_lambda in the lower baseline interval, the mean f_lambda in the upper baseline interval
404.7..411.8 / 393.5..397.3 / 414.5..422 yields -0.24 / 3.43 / 6.64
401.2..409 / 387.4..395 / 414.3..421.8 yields -0.21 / 3.8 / 6.61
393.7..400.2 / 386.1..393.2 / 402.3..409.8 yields 0.11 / 3.92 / 6.42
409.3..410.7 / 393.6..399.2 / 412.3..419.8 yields -0.04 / 4.25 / 6.59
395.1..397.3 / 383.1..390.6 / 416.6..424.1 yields 0.27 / 3.52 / 6.45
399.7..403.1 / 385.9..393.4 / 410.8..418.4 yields -0.25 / 3.79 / 6.71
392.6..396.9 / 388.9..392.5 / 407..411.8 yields 0.49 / 4.6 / 6.64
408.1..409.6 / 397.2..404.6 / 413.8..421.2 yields -0.15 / 6.09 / 6.6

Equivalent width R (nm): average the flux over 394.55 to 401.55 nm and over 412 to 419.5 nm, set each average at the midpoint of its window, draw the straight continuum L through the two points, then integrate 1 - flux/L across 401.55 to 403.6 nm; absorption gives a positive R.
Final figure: -0.329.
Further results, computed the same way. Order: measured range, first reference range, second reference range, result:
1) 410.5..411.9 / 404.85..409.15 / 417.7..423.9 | -0.12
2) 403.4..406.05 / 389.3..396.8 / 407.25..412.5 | -0.18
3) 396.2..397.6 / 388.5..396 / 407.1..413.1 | 0.67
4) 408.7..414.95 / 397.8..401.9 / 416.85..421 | -0.37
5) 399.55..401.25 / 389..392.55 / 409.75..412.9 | -0.24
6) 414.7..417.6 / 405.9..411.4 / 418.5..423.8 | -0.06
